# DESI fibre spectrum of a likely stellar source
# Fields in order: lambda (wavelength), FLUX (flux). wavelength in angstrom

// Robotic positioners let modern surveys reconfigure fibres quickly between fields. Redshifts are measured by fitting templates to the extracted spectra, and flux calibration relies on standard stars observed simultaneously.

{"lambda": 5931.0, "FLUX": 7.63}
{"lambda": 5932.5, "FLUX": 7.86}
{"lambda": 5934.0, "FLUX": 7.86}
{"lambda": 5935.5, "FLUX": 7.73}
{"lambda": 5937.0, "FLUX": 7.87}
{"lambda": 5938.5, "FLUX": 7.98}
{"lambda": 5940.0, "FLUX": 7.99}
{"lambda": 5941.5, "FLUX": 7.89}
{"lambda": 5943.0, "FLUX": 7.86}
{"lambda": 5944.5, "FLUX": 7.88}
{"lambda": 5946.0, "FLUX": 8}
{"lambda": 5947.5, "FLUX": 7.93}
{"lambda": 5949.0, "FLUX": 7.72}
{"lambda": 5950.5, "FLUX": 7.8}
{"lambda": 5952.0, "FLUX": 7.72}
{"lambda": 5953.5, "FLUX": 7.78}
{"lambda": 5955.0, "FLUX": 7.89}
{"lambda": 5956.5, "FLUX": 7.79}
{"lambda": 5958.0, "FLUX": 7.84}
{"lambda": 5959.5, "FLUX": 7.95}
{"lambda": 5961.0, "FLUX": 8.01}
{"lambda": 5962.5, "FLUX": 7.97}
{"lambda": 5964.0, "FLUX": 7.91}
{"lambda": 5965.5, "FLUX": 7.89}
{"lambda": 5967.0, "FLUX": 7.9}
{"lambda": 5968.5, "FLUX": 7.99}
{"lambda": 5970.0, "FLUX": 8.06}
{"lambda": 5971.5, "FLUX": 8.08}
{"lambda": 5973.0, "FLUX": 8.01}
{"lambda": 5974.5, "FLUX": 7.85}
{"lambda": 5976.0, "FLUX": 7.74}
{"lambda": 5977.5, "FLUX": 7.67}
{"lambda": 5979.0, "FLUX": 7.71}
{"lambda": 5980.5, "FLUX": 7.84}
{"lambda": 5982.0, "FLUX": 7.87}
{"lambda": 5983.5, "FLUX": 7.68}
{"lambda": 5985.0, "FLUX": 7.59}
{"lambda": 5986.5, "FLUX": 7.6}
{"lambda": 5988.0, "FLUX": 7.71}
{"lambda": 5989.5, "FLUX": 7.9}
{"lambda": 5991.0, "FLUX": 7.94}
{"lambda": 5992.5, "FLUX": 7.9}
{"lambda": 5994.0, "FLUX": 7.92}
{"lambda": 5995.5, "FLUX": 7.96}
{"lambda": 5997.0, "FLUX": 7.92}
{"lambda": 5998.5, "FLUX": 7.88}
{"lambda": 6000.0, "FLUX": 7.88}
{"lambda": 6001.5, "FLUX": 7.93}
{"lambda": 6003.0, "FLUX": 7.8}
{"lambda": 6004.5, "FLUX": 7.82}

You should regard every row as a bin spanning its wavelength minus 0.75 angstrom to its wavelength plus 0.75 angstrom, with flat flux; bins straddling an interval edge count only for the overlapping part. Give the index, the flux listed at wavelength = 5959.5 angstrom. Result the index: 7.95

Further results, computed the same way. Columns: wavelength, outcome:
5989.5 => 7.9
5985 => 7.59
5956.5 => 7.79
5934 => 7.86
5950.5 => 7.8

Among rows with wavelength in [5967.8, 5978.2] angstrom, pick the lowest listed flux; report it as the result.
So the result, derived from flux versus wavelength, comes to 7.67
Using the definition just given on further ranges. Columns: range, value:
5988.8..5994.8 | 7.9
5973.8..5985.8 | 7.59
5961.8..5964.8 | 7.91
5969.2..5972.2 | 8.06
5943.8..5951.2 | 7.72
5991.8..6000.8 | 7.88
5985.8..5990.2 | 7.6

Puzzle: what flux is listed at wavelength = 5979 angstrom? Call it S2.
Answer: 7.71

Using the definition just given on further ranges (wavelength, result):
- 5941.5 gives 7.89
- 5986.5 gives 7.6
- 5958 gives 7.84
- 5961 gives 8.01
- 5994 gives 7.92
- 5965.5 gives 7.89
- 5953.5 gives 7.78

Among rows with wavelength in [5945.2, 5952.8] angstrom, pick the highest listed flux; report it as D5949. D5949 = 8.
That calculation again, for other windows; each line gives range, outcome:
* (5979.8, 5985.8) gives 7.87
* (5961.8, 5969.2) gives 7.99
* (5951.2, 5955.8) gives 7.89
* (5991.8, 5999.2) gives 7.96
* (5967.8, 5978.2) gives 8.08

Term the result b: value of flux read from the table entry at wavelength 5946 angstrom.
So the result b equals 8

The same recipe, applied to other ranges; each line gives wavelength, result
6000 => 7.88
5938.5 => 7.98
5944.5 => 7.88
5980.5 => 7.84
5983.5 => 7.68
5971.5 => 8.08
